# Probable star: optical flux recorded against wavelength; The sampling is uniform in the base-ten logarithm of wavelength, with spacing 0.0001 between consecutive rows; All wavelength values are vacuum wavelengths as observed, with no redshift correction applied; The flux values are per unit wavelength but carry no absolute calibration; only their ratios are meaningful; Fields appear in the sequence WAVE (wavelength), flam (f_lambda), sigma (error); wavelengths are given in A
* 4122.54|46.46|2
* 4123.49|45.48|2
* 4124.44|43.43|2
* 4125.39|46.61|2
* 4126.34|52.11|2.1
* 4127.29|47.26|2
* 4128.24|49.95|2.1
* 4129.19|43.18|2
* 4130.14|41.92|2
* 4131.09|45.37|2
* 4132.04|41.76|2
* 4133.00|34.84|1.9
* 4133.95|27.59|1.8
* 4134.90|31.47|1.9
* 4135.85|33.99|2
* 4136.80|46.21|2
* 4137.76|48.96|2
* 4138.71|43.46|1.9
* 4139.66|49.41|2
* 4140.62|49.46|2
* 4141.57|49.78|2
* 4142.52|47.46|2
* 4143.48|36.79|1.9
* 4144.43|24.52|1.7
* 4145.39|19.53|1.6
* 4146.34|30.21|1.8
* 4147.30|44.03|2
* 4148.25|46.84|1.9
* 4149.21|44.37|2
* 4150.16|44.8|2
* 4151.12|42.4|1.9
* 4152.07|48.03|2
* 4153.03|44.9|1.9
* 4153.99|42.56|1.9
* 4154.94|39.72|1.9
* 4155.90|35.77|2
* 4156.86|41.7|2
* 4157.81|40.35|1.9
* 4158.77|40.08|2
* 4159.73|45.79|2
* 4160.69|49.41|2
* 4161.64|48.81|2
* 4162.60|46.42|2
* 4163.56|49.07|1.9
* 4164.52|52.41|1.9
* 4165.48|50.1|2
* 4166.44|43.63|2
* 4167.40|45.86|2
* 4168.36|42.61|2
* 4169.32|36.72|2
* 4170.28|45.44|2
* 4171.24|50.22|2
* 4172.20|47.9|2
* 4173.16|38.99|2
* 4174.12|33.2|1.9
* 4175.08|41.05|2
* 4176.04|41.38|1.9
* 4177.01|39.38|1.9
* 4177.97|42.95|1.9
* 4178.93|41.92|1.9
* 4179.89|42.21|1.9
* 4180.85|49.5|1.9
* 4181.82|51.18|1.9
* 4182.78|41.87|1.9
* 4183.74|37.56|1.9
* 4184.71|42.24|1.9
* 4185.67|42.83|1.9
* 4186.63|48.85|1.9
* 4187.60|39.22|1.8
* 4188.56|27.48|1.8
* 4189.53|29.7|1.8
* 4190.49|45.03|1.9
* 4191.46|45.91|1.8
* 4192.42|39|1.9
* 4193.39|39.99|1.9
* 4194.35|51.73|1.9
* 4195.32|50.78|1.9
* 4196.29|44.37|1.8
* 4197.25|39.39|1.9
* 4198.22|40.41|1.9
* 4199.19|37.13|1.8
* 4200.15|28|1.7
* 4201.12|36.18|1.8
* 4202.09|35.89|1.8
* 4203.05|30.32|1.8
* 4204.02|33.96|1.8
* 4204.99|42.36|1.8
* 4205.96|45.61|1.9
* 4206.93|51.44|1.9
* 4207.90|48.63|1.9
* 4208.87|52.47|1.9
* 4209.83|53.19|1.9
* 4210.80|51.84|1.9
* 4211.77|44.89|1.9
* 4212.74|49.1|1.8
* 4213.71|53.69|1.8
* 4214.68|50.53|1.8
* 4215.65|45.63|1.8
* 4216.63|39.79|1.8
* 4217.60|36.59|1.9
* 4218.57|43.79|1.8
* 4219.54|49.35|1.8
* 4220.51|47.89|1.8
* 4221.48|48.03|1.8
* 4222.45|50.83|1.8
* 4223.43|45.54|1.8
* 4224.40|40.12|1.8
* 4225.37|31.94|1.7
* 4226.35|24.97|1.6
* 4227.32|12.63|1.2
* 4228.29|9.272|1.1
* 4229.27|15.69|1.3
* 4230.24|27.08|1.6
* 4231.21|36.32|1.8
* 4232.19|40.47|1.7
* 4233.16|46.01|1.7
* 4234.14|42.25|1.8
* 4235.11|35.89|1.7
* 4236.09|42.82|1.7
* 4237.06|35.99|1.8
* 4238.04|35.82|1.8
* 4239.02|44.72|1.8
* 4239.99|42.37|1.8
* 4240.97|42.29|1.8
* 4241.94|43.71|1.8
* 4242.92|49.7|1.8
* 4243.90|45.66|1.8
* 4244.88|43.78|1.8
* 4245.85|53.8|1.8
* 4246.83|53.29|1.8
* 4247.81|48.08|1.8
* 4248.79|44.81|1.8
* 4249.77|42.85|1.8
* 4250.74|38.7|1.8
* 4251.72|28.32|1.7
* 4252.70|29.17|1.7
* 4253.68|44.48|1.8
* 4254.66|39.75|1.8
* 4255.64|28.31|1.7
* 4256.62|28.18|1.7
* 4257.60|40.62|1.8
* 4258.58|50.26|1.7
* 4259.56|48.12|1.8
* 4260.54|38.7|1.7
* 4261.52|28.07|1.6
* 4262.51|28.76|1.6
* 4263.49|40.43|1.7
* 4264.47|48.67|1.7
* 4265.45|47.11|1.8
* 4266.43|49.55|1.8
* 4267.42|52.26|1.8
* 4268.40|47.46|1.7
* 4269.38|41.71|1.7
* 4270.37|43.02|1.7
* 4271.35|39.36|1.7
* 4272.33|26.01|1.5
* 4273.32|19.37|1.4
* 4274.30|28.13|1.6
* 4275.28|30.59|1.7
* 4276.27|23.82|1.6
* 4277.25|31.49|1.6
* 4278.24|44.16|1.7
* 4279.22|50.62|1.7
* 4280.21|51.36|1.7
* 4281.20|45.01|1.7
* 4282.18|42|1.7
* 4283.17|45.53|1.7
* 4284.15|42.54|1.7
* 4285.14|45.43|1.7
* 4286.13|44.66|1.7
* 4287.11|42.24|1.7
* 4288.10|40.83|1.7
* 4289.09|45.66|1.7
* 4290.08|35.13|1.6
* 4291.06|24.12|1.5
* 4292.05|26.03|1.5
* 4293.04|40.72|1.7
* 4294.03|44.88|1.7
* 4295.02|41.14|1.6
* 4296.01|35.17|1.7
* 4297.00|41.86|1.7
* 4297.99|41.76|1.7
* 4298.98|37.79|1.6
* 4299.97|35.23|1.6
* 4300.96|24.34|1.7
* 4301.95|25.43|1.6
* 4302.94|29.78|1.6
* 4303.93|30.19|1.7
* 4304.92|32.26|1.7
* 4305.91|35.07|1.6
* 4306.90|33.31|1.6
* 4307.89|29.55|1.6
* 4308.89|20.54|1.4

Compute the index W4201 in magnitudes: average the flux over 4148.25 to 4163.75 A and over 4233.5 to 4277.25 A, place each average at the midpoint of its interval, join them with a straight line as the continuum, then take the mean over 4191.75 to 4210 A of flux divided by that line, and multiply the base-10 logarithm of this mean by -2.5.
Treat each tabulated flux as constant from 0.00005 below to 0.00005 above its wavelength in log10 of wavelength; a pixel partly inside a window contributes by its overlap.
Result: 0.00 mag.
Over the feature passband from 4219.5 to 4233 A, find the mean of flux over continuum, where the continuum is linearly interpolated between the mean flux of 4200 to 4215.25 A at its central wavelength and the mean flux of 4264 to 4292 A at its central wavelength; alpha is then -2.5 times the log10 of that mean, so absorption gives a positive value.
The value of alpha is 0.26 mag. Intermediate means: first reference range 44.6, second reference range 40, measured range 34.1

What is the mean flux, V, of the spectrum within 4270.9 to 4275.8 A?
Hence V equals 28.6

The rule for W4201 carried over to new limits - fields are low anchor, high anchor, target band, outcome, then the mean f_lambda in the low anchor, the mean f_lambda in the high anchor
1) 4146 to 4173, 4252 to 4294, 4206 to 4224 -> -0.15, 44.3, 39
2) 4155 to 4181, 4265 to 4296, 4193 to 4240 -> 0.04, 43.7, 39.7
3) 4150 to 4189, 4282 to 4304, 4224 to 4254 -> 0.06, 43.3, 37.6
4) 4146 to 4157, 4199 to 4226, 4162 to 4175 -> -0.05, 42.3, 43.7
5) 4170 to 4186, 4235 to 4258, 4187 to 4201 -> 0.07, 42.9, 41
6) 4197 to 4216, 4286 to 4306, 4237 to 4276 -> -0.03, 43.6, 35.8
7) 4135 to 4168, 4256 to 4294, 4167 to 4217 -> -0.03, 43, 39.4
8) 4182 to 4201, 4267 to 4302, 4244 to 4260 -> -0.06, 40.7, 38.4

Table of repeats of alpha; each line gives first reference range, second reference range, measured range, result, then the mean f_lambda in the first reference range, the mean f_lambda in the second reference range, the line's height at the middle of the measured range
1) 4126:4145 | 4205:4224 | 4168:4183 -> 0.05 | 42.1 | 47.7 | 44.9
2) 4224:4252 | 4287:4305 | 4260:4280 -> -0.05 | 38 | 35.4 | 36.6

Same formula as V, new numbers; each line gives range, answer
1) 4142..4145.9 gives 32.3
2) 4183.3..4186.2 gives 41.1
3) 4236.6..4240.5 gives 39.7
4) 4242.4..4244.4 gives 47.4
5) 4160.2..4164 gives 48.5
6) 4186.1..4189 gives 38.8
